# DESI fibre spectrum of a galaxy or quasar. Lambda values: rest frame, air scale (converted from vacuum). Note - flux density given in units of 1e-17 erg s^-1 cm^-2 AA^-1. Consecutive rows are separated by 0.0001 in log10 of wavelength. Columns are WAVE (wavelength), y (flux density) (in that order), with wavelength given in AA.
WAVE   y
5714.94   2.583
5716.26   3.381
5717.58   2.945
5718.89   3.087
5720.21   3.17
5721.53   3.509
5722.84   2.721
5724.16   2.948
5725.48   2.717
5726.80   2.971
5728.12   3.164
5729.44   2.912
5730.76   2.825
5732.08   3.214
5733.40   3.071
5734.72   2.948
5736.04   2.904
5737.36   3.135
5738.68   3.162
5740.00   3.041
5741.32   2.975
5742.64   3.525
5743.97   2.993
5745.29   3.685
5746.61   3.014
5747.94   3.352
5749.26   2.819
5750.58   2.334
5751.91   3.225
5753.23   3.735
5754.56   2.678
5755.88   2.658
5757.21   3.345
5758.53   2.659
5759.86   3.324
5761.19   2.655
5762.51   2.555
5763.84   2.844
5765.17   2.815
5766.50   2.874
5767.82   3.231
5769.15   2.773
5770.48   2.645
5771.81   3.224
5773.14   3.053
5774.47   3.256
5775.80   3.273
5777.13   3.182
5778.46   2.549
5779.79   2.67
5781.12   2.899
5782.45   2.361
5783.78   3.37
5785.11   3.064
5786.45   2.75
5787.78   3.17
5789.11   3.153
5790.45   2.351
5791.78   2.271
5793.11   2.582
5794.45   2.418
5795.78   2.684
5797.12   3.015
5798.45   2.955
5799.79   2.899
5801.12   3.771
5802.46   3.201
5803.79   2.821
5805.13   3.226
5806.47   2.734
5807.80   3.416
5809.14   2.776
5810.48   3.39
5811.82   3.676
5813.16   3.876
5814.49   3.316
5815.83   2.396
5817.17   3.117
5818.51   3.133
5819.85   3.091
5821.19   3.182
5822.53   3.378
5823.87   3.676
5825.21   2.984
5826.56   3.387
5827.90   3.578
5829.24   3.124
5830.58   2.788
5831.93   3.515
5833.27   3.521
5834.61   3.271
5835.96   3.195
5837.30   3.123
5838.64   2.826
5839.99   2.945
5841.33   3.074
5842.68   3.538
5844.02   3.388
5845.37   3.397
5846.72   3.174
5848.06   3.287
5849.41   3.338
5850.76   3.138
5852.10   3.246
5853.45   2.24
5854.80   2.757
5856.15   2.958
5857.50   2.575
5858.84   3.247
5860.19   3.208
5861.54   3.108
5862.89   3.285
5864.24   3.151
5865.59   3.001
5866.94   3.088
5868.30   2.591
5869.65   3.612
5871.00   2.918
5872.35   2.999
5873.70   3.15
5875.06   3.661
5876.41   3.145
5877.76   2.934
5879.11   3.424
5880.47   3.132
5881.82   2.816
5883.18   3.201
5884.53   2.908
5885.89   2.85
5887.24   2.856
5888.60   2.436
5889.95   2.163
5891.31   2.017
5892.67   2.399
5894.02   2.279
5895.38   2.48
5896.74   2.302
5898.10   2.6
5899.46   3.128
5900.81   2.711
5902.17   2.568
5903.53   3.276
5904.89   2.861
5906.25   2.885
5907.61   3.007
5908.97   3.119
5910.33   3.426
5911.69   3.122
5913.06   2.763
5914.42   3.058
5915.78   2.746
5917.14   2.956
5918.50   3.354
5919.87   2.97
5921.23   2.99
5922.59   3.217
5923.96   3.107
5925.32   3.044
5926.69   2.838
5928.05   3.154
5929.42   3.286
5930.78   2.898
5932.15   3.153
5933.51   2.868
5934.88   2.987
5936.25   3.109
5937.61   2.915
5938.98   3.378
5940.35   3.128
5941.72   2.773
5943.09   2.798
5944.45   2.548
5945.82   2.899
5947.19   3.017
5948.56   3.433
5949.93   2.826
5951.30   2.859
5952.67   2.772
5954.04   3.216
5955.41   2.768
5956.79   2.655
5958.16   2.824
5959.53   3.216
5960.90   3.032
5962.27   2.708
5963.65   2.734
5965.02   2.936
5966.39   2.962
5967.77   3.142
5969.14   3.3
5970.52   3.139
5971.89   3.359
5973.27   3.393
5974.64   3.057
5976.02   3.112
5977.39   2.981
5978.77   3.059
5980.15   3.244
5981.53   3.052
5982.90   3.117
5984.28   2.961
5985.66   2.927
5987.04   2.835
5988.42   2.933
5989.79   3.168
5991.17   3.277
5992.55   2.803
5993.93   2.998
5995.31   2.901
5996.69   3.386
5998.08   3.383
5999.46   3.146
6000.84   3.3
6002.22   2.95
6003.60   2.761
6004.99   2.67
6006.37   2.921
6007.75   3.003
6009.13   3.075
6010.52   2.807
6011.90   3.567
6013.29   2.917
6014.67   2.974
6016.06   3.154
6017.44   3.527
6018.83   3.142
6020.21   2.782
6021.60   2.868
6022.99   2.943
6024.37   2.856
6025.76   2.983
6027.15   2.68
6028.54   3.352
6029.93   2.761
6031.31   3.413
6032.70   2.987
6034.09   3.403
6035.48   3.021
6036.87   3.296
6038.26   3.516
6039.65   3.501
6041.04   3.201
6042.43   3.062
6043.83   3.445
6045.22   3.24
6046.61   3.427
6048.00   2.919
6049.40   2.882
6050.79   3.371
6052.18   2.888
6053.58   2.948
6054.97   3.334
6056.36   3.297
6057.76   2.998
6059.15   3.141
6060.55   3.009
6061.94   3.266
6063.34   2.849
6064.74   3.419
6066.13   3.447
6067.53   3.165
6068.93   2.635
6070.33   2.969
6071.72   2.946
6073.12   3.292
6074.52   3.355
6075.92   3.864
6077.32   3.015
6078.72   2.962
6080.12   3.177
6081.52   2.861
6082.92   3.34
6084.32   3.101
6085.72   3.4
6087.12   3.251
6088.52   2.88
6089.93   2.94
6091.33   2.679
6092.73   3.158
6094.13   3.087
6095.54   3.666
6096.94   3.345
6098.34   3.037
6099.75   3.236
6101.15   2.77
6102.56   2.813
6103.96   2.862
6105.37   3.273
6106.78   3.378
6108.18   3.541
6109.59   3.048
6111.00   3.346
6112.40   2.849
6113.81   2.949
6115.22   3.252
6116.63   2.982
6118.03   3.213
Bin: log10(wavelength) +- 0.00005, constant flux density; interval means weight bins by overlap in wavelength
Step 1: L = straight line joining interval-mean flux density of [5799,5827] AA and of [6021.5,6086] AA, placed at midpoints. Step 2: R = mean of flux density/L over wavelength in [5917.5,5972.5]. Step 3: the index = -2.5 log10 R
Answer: 0.06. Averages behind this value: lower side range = 3.21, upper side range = 3.15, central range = 3.01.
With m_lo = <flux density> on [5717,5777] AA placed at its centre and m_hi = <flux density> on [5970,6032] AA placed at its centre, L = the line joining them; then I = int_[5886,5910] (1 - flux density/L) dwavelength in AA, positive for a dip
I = 3.0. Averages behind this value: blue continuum 3.02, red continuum 3.06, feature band 2.67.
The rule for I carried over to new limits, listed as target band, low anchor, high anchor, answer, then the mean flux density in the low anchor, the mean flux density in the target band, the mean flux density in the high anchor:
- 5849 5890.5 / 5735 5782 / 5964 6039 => 0.4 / 3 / 3.01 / 3.08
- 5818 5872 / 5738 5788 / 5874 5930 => -3.8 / 2.99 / 3.15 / 2.91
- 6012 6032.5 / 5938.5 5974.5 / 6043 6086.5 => 0.4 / 2.99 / 3.04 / 3.16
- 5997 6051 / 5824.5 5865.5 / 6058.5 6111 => 0.6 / 3.14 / 3.11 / 3.14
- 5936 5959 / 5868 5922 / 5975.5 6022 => 0.3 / 2.9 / 2.94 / 3.05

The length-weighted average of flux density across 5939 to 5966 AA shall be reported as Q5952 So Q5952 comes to 2.91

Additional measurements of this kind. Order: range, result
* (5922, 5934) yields 3.06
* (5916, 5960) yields 2.99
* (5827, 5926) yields 3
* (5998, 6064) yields 3.1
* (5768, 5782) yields 2.95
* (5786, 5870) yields 3.1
